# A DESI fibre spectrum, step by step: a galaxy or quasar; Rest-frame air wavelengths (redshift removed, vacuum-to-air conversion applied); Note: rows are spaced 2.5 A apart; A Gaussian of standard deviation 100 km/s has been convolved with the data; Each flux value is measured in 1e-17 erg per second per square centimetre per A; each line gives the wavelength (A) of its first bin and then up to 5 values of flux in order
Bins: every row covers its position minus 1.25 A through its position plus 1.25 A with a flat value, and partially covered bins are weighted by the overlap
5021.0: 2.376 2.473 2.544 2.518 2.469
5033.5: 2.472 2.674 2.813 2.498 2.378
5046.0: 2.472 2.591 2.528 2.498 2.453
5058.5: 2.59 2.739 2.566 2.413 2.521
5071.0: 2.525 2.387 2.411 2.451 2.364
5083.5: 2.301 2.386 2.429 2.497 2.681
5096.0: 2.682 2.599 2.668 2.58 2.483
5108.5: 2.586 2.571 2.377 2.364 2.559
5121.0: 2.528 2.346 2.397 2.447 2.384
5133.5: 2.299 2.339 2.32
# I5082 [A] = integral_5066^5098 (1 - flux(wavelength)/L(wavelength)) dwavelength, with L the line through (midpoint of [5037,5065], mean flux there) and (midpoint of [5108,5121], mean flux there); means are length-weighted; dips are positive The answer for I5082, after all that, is 0.7 A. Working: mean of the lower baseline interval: 2.56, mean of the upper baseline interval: 2.49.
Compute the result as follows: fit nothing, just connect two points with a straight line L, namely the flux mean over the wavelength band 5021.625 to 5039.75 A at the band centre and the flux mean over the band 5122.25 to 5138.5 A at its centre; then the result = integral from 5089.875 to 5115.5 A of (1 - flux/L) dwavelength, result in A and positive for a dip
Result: -1.6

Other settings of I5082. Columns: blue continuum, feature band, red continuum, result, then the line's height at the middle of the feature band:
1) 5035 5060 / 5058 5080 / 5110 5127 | 0.1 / 2.52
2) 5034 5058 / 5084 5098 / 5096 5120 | 0.1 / 2.54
